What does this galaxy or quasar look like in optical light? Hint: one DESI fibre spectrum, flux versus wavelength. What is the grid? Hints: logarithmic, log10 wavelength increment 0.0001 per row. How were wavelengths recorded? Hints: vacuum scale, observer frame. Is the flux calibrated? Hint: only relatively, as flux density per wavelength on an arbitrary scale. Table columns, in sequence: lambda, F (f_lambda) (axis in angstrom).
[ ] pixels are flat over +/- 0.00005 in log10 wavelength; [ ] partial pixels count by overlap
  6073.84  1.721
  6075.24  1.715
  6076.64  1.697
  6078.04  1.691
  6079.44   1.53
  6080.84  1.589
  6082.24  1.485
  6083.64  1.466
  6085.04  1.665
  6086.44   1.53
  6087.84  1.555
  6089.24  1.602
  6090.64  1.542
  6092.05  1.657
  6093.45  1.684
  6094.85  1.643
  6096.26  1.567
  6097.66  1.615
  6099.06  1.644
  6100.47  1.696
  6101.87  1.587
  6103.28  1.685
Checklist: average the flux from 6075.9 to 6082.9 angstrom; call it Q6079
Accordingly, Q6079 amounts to 1.6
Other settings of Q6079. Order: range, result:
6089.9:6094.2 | 1.63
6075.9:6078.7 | 1.69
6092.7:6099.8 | 1.63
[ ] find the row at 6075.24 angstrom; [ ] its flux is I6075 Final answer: 1.715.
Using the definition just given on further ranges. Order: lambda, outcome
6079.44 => 1.53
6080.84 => 1.589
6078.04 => 1.691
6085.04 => 1.665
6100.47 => 1.696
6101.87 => 1.587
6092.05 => 1.657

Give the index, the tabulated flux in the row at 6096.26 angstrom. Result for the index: 1.567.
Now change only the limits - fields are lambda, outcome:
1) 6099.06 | 1.644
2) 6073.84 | 1.721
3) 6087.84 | 1.555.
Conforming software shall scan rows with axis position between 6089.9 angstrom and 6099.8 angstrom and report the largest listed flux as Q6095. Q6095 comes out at 1.684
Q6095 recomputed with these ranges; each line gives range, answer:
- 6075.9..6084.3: 1.697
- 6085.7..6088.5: 1.555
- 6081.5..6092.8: 1.665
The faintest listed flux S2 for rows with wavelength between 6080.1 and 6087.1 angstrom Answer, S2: 1.466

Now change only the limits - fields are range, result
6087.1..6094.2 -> 1.542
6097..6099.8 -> 1.615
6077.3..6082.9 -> 1.485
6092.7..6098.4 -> 1.567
